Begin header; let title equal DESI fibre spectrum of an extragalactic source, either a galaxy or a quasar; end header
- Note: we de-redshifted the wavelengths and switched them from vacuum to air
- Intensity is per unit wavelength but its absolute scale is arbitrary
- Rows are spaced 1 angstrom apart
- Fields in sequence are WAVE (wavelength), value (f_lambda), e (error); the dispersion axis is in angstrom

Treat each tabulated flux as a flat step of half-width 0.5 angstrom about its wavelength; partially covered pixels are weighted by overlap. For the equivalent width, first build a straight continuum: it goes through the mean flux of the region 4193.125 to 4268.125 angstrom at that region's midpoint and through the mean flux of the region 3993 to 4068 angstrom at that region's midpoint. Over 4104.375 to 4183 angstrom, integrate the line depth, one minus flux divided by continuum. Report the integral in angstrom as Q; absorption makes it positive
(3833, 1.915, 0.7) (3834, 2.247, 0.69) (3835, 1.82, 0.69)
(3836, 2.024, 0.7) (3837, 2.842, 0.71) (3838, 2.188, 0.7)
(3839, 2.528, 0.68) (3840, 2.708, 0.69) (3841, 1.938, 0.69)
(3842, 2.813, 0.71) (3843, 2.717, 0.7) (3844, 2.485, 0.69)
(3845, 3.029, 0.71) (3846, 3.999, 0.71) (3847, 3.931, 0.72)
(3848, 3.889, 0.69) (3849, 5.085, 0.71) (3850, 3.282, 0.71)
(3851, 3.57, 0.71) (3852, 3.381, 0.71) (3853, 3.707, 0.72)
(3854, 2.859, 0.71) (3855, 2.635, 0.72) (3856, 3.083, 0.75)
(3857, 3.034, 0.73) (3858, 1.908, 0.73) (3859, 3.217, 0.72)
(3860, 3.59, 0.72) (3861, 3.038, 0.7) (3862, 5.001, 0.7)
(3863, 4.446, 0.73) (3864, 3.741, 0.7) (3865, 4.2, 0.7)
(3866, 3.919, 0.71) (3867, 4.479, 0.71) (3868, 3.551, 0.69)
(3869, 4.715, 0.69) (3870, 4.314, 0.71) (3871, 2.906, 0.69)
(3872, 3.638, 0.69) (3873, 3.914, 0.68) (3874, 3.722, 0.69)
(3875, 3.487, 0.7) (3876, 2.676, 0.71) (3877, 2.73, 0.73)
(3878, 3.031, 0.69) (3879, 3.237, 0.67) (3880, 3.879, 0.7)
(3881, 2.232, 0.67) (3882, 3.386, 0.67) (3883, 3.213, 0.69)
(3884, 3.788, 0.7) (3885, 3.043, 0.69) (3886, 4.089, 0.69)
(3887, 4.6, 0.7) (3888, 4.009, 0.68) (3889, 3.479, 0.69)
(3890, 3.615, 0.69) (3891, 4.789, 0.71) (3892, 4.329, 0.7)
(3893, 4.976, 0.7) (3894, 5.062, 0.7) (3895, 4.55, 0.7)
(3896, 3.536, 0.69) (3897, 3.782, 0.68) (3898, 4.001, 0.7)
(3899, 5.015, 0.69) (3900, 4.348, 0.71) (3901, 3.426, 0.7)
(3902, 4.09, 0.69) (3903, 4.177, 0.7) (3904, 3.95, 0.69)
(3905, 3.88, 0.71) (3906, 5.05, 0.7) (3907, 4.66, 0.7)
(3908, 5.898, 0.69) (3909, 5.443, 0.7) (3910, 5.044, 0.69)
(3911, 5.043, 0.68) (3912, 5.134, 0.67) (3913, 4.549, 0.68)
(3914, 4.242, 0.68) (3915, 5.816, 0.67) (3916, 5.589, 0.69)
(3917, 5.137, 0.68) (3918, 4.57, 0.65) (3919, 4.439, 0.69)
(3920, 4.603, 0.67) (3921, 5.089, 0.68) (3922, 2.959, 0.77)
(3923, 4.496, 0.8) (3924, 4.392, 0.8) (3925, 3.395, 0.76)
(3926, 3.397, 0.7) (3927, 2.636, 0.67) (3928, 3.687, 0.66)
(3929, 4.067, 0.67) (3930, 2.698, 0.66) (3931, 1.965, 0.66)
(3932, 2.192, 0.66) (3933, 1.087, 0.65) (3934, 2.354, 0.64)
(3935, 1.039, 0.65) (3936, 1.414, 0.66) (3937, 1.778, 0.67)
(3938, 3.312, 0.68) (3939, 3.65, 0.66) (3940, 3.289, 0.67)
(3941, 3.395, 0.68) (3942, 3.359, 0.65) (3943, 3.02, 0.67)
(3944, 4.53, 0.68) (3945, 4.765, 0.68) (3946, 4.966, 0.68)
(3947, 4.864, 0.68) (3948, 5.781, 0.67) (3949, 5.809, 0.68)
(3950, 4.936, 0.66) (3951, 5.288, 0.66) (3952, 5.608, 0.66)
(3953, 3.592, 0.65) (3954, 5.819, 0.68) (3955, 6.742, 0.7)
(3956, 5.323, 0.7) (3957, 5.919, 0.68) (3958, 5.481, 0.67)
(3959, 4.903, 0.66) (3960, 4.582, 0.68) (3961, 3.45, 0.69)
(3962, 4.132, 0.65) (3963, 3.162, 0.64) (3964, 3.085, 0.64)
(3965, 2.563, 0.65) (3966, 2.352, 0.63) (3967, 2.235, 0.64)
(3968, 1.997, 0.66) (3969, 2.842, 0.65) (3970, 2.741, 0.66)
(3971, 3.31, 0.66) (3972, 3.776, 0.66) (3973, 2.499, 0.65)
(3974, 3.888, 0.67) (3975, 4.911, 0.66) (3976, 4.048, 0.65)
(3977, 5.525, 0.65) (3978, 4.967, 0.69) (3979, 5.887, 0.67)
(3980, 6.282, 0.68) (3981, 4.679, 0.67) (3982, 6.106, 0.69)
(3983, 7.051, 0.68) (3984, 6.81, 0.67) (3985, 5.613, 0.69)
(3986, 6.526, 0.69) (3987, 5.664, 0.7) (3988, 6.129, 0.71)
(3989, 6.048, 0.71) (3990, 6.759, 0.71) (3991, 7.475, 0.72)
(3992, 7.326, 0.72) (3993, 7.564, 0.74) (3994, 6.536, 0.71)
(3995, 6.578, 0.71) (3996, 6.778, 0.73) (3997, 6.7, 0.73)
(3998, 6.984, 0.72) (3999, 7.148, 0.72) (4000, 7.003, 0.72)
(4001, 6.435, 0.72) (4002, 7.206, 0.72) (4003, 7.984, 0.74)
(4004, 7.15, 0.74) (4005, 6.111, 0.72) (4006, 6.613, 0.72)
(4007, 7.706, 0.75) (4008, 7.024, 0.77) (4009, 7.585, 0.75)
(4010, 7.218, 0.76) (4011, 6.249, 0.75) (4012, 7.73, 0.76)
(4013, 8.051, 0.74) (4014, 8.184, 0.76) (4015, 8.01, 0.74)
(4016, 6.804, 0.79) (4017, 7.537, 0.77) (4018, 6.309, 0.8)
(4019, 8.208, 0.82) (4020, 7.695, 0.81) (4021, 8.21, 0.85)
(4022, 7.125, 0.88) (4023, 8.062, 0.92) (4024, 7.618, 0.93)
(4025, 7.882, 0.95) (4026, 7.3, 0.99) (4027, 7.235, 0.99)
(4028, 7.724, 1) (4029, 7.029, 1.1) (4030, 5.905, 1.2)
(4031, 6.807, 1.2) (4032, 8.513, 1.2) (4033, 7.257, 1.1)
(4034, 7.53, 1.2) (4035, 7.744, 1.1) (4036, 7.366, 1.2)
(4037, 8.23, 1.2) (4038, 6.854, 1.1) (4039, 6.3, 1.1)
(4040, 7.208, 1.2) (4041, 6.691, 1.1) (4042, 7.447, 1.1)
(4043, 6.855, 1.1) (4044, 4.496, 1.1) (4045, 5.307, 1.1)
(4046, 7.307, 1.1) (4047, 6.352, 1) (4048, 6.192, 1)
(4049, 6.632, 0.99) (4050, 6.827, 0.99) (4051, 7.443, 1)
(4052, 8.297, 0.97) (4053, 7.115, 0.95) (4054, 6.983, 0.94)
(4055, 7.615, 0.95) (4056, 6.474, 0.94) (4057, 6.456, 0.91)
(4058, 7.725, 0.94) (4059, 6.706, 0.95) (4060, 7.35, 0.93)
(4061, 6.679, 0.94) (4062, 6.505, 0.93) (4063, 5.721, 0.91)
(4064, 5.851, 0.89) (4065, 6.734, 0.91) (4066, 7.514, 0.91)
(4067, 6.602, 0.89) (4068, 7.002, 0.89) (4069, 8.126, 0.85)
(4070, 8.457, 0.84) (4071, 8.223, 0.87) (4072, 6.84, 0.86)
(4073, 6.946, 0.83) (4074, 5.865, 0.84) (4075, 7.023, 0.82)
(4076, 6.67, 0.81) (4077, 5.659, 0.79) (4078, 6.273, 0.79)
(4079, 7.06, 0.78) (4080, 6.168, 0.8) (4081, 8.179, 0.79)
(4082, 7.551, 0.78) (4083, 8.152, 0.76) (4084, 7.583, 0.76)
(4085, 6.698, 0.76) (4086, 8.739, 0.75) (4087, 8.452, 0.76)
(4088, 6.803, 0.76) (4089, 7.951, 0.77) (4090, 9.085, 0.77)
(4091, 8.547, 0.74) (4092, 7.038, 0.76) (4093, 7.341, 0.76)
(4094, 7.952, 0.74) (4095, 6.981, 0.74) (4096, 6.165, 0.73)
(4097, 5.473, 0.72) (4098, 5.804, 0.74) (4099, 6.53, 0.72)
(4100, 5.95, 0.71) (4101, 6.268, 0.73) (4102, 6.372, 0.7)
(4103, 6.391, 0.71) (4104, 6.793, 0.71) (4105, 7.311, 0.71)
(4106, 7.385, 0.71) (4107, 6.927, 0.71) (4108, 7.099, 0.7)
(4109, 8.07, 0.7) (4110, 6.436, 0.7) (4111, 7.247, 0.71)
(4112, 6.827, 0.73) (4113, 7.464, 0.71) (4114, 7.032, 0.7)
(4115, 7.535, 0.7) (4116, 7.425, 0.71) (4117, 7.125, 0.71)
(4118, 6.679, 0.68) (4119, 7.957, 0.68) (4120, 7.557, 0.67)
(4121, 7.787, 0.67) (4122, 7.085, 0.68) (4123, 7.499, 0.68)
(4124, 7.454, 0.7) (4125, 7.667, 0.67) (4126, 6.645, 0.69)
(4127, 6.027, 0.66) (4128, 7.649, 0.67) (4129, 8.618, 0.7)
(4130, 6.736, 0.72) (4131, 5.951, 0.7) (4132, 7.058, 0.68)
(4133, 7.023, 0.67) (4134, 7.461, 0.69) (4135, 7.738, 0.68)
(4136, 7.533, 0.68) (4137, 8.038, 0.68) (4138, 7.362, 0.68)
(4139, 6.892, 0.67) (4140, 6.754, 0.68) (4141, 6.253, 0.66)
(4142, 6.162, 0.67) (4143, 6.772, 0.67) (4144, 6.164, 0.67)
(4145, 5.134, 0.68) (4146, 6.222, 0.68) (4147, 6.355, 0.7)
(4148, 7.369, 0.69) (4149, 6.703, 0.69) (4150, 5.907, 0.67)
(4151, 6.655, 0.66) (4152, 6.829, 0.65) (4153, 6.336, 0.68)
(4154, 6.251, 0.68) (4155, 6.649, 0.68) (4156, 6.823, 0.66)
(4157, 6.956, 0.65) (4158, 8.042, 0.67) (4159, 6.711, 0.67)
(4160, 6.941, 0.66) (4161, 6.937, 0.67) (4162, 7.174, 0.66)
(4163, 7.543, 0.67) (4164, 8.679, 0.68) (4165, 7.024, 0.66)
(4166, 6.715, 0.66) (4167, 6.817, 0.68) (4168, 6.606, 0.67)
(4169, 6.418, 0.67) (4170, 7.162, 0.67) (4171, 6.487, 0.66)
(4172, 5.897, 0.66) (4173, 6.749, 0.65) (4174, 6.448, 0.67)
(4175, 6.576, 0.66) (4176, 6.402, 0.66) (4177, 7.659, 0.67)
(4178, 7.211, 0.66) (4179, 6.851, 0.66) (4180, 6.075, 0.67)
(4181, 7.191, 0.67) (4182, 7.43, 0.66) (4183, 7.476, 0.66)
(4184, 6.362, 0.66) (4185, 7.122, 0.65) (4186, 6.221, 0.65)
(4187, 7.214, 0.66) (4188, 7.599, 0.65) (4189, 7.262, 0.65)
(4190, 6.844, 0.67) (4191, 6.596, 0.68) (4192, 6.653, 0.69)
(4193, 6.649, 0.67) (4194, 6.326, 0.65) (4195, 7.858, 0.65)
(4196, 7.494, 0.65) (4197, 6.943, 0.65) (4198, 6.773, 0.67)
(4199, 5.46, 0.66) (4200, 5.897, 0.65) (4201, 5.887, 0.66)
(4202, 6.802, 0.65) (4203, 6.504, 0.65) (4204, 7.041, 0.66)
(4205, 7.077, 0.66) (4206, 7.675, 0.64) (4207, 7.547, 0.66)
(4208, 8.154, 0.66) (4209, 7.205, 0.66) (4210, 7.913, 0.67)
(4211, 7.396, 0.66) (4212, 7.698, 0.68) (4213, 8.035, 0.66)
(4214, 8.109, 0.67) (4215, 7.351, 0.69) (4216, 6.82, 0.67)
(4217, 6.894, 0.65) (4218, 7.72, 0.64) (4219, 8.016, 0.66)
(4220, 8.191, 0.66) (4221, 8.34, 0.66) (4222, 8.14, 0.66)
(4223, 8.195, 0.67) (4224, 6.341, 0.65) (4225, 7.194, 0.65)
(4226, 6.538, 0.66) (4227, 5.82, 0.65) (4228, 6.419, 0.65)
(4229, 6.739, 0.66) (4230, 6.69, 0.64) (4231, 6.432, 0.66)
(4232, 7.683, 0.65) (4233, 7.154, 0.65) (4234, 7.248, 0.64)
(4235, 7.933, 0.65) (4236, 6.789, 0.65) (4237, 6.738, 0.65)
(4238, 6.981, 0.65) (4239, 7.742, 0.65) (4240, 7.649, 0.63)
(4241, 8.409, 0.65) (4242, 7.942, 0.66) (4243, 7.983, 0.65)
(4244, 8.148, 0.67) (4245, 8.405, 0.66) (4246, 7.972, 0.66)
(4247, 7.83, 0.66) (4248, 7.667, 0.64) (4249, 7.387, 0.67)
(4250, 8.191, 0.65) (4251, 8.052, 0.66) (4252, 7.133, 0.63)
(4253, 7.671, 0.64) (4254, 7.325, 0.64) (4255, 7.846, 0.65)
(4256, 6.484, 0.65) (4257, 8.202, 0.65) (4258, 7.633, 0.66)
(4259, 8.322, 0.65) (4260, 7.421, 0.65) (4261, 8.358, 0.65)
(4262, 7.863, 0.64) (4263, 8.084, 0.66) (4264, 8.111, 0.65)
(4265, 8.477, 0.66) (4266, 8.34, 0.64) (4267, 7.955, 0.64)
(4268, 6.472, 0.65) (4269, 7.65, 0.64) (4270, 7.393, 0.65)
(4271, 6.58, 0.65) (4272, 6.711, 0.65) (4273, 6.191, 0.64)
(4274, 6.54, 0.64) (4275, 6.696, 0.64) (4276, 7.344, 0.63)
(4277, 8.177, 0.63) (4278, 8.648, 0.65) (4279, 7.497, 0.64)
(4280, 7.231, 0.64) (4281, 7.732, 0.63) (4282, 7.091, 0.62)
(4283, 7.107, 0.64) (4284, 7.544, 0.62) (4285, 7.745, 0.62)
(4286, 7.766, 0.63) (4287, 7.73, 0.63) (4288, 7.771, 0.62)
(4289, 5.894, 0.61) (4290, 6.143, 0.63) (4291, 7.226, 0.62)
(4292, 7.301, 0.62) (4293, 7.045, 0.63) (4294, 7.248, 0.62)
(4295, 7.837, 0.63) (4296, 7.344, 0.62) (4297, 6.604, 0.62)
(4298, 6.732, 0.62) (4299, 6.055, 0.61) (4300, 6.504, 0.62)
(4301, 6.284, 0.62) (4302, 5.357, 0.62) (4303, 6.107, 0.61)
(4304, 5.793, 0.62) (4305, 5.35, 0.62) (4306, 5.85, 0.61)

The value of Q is 3.2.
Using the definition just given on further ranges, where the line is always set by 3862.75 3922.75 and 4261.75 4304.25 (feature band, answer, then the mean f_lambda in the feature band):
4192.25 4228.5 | -3.12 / 7.17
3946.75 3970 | 1.59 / 4.33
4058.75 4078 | -4.70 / 6.85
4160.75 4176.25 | -1.43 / 6.86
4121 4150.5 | -4.38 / 6.92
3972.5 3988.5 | -1.90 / 5.41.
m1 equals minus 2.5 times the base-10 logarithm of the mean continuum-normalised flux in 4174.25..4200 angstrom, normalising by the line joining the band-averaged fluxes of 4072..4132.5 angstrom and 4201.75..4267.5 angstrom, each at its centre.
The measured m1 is 0.08 mag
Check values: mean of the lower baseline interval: 7.11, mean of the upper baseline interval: 7.55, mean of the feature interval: 6.87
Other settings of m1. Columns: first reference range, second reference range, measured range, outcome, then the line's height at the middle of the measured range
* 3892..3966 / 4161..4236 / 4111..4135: -0.160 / 6.25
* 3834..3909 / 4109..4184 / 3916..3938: 0.291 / 4.3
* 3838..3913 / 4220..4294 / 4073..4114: -0.200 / 5.87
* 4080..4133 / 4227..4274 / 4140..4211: 0.079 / 7.35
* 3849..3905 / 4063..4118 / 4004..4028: -0.244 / 5.92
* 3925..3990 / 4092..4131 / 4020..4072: -0.221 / 5.8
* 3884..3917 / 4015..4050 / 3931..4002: 0.238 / 5.8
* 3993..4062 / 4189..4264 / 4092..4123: 0.037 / 7.22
